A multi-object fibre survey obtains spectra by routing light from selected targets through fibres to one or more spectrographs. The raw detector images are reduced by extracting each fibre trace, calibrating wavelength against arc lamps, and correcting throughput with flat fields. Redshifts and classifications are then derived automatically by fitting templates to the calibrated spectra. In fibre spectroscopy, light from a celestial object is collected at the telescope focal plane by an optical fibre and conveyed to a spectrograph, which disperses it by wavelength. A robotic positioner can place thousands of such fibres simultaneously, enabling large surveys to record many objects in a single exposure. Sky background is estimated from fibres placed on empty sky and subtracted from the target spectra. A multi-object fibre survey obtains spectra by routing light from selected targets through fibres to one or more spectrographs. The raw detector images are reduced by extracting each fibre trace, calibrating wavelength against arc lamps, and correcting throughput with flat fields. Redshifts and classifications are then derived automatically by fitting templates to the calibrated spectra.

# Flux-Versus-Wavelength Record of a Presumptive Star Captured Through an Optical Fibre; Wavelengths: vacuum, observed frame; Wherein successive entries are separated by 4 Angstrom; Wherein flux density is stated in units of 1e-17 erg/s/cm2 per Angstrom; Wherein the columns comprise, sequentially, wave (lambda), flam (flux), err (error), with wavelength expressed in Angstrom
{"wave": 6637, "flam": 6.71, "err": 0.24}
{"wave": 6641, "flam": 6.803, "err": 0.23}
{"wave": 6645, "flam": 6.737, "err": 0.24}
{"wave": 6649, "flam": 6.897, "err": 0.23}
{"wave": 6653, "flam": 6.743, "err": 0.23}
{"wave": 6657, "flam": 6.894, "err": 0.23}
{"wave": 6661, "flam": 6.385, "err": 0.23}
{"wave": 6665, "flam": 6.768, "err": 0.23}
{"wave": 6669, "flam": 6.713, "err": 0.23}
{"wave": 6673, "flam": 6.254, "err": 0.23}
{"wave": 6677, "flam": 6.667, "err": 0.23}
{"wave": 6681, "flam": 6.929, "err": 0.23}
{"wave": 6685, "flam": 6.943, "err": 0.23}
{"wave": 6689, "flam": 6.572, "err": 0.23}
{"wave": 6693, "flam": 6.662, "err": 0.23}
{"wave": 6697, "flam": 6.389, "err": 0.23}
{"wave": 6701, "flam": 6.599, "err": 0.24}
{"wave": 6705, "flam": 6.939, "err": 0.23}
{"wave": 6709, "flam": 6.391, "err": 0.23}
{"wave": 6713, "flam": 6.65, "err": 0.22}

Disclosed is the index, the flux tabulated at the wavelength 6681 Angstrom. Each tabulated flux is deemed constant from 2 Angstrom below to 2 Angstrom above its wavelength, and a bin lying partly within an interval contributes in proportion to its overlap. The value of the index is 6.929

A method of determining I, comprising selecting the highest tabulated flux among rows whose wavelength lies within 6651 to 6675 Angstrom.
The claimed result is 6.894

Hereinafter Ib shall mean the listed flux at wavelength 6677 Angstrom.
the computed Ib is 6.667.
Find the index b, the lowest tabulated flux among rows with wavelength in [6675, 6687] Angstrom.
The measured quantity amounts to 6.667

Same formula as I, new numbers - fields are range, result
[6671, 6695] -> 6.943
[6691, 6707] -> 6.939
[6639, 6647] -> 6.803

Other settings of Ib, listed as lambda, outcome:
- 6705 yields 6.939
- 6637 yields 6.71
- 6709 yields 6.391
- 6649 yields 6.897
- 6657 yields 6.894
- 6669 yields 6.713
